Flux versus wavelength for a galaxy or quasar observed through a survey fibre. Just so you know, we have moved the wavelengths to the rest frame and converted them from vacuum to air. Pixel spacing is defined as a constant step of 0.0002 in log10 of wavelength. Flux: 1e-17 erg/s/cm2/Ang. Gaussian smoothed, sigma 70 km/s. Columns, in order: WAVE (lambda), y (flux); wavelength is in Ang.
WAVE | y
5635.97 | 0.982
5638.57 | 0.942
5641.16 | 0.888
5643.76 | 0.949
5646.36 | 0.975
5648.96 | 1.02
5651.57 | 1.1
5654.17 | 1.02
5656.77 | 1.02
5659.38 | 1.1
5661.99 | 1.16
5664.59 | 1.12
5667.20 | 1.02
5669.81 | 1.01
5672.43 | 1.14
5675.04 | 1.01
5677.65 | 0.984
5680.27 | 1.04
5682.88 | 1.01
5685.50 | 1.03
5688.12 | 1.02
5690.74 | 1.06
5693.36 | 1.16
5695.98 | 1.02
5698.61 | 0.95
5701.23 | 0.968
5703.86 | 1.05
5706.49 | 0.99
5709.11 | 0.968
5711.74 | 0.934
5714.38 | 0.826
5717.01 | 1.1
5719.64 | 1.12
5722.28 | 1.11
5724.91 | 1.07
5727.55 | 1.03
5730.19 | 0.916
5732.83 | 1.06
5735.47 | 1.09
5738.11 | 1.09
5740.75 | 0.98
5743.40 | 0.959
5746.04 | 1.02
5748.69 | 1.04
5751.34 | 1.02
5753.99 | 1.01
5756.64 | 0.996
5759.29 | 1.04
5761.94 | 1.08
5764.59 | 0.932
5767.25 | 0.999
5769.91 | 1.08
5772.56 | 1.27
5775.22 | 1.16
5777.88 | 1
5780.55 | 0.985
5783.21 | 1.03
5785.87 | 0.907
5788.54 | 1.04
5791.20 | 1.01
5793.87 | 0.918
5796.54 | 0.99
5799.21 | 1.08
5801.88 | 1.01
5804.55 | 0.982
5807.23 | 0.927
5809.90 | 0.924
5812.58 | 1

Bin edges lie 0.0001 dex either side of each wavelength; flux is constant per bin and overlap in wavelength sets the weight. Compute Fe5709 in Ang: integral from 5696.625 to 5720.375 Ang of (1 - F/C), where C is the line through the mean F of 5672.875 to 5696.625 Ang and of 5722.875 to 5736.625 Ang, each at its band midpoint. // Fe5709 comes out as 1.18 Ang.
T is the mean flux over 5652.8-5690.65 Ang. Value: 1.05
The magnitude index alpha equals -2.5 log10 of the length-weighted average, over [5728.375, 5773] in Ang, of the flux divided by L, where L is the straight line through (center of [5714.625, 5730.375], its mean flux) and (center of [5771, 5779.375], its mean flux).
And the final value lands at 0.07 mag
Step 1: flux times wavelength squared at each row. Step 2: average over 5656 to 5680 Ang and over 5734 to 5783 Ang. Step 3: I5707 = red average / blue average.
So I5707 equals 1.01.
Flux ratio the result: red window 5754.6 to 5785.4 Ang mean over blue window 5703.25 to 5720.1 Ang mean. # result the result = 1.06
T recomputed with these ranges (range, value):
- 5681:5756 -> 1.02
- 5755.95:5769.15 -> 1.01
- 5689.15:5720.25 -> 1.01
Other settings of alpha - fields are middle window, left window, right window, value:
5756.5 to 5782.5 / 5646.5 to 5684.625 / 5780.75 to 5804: -0.05 mag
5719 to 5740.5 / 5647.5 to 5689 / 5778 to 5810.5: -0.04 mag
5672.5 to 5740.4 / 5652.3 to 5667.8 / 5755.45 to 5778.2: 0.05 mag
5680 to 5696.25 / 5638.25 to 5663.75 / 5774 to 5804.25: -0.03 mag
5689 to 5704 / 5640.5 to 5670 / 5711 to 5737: 0.00 mag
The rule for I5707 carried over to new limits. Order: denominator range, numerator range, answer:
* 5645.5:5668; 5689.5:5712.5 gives 0.97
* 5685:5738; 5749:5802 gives 1.03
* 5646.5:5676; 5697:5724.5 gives 0.96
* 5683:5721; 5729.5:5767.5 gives 1.02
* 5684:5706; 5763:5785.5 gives 1.05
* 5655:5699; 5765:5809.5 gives 1.01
